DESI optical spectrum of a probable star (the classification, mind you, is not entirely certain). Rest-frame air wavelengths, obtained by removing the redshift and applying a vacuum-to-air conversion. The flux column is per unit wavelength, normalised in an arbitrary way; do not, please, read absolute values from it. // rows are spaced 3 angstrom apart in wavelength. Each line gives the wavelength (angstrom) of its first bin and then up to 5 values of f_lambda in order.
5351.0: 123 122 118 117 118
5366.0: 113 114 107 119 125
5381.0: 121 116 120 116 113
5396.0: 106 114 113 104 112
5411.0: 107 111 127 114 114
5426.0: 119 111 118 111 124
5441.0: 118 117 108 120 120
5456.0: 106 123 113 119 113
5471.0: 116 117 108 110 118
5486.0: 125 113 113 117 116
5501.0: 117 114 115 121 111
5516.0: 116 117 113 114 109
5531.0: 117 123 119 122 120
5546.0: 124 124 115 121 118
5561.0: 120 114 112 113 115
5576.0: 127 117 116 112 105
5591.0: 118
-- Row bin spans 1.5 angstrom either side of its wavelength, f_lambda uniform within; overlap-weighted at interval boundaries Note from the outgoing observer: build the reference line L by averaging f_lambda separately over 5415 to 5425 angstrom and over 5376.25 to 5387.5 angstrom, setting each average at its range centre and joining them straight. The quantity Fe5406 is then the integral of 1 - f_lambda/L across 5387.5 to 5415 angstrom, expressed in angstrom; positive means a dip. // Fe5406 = 1.9 angstrom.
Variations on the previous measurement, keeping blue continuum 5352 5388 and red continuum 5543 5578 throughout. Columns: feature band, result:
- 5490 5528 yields 1.02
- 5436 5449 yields 0.14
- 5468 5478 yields 0.36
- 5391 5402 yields 0.58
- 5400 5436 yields 1.32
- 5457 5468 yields 0.09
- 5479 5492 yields 0.20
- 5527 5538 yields 0.10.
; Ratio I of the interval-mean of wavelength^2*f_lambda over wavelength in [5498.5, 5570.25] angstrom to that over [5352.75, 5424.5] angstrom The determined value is 1.07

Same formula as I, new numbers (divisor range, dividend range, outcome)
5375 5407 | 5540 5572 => 1.09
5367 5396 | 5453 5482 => 1.02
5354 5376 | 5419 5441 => 1.03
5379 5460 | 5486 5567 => 1.06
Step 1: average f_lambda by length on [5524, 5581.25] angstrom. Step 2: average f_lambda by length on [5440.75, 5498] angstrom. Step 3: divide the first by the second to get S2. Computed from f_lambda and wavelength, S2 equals 1.02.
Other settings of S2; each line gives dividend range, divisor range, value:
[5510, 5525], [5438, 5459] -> 0.99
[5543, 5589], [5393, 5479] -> 1.02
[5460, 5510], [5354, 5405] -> 1.00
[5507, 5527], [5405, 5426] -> 1.01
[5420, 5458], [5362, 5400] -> 1.00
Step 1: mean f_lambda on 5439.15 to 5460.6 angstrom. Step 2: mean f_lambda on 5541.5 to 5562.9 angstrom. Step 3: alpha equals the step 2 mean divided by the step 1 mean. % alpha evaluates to 1.0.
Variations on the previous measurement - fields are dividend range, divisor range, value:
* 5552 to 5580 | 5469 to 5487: 1.02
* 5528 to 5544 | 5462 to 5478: 1.04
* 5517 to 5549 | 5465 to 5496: 1.03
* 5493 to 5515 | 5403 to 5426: 1.02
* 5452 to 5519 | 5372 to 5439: 1.00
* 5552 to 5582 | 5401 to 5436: 1.03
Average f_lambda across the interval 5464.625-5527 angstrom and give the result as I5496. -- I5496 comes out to 115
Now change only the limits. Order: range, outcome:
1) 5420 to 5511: 116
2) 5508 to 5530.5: 115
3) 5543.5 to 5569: 118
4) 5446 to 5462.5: 115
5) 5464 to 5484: 114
